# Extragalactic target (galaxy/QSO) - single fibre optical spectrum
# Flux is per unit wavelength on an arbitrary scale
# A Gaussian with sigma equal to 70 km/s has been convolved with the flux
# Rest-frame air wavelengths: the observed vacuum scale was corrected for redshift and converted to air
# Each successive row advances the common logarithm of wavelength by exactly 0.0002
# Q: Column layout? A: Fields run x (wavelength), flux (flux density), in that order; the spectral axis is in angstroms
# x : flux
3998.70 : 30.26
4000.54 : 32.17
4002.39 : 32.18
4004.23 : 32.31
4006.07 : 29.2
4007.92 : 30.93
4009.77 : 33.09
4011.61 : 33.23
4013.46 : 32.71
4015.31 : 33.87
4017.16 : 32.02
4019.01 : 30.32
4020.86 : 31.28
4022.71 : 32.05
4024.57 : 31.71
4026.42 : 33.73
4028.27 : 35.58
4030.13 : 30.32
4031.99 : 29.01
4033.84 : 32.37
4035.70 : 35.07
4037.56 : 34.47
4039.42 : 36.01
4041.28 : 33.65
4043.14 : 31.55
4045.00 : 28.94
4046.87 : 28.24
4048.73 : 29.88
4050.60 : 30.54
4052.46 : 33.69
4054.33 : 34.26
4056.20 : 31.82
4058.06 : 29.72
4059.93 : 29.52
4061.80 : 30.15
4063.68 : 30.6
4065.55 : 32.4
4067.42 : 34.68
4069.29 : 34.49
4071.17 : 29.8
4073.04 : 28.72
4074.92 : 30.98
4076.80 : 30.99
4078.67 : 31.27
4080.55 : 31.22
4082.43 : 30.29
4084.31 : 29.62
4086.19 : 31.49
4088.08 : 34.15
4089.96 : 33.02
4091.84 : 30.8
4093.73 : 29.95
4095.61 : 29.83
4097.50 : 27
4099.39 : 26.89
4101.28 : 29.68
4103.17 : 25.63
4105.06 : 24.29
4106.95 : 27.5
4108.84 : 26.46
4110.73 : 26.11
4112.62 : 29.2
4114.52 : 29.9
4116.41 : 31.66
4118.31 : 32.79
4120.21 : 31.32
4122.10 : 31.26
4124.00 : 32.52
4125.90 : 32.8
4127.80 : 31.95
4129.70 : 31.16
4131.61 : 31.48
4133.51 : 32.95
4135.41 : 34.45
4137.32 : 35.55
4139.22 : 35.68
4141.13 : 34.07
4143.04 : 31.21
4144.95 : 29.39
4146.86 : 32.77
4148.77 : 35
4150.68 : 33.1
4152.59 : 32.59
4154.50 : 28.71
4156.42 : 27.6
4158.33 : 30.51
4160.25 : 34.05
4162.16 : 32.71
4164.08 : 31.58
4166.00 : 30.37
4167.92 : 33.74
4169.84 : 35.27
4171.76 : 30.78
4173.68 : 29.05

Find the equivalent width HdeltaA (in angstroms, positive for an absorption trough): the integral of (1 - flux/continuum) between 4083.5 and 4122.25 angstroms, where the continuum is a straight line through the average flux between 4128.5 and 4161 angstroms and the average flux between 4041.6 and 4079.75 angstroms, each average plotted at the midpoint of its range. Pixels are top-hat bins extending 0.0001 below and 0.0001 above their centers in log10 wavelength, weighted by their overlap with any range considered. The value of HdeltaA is 2.8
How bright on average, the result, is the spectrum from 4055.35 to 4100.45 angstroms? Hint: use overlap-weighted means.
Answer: 30.8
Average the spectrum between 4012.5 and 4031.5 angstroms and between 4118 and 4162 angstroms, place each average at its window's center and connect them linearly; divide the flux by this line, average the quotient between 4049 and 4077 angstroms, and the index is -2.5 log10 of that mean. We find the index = 0.03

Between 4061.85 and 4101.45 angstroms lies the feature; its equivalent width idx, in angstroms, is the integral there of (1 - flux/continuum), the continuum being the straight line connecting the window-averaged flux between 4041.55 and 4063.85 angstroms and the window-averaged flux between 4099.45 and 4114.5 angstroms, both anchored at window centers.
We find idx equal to -2.72 angstroms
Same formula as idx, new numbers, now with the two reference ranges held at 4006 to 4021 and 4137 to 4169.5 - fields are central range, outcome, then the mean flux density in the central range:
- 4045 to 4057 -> 0.3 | 31.2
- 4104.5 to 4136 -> 1.7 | 30.5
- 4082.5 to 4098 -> 0.6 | 30.8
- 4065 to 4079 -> 0.2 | 31.7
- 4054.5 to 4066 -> 0.4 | 30.9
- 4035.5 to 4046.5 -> -0.3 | 32.9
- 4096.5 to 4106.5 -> 1.7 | 26.7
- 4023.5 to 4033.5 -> 0.0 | 32.1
